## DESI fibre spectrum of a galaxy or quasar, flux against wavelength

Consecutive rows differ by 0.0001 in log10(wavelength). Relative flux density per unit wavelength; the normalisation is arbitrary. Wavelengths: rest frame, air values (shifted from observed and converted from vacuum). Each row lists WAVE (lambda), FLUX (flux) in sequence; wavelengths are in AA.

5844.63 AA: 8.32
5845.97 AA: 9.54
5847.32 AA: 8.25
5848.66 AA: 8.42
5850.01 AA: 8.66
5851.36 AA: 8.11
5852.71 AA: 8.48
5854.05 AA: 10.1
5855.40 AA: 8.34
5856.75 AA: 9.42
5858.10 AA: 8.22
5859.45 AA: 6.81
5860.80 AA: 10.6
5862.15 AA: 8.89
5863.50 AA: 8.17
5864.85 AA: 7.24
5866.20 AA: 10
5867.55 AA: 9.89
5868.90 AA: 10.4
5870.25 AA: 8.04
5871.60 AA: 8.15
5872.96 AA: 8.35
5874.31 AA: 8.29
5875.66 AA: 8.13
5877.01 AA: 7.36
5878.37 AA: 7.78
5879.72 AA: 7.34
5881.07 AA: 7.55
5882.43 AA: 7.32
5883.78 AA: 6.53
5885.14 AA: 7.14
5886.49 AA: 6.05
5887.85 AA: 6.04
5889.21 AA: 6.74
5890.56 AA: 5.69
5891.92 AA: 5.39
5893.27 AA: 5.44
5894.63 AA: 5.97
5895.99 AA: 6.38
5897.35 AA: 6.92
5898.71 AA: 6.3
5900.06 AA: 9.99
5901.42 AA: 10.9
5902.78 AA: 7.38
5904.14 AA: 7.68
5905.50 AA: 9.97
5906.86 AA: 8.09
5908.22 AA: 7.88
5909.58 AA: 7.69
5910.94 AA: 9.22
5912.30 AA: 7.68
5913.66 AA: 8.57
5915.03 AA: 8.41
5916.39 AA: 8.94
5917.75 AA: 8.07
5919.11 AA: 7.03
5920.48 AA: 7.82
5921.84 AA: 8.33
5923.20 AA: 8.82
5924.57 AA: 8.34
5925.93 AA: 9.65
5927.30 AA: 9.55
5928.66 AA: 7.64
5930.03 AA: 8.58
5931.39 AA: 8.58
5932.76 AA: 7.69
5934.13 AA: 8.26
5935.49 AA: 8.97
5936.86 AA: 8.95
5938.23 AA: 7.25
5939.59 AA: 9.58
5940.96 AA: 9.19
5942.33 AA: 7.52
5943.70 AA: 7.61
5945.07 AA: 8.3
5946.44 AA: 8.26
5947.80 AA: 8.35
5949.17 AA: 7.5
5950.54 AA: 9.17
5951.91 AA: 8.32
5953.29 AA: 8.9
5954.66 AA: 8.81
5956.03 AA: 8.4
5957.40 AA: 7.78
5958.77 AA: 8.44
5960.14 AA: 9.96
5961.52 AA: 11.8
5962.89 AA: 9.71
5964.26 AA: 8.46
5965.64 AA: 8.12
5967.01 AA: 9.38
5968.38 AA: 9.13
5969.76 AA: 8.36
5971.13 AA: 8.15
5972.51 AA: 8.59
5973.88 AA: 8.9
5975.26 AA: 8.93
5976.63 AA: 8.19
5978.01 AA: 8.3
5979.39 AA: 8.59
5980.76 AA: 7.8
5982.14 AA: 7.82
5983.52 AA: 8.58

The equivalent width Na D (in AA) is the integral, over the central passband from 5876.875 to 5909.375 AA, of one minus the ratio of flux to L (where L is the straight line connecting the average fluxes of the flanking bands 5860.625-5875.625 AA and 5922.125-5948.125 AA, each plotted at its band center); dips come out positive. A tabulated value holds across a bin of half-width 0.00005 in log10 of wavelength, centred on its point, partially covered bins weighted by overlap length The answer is 5.4 AA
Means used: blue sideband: 8.82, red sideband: 8.48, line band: 7.25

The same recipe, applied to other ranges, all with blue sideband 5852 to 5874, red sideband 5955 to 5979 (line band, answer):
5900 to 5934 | 1.40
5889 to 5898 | 2.84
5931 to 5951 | 1.16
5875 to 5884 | 1.37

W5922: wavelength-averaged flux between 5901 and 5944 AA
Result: 8.42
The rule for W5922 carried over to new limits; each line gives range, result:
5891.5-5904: 7.25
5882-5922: 7.51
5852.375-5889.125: 8.14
